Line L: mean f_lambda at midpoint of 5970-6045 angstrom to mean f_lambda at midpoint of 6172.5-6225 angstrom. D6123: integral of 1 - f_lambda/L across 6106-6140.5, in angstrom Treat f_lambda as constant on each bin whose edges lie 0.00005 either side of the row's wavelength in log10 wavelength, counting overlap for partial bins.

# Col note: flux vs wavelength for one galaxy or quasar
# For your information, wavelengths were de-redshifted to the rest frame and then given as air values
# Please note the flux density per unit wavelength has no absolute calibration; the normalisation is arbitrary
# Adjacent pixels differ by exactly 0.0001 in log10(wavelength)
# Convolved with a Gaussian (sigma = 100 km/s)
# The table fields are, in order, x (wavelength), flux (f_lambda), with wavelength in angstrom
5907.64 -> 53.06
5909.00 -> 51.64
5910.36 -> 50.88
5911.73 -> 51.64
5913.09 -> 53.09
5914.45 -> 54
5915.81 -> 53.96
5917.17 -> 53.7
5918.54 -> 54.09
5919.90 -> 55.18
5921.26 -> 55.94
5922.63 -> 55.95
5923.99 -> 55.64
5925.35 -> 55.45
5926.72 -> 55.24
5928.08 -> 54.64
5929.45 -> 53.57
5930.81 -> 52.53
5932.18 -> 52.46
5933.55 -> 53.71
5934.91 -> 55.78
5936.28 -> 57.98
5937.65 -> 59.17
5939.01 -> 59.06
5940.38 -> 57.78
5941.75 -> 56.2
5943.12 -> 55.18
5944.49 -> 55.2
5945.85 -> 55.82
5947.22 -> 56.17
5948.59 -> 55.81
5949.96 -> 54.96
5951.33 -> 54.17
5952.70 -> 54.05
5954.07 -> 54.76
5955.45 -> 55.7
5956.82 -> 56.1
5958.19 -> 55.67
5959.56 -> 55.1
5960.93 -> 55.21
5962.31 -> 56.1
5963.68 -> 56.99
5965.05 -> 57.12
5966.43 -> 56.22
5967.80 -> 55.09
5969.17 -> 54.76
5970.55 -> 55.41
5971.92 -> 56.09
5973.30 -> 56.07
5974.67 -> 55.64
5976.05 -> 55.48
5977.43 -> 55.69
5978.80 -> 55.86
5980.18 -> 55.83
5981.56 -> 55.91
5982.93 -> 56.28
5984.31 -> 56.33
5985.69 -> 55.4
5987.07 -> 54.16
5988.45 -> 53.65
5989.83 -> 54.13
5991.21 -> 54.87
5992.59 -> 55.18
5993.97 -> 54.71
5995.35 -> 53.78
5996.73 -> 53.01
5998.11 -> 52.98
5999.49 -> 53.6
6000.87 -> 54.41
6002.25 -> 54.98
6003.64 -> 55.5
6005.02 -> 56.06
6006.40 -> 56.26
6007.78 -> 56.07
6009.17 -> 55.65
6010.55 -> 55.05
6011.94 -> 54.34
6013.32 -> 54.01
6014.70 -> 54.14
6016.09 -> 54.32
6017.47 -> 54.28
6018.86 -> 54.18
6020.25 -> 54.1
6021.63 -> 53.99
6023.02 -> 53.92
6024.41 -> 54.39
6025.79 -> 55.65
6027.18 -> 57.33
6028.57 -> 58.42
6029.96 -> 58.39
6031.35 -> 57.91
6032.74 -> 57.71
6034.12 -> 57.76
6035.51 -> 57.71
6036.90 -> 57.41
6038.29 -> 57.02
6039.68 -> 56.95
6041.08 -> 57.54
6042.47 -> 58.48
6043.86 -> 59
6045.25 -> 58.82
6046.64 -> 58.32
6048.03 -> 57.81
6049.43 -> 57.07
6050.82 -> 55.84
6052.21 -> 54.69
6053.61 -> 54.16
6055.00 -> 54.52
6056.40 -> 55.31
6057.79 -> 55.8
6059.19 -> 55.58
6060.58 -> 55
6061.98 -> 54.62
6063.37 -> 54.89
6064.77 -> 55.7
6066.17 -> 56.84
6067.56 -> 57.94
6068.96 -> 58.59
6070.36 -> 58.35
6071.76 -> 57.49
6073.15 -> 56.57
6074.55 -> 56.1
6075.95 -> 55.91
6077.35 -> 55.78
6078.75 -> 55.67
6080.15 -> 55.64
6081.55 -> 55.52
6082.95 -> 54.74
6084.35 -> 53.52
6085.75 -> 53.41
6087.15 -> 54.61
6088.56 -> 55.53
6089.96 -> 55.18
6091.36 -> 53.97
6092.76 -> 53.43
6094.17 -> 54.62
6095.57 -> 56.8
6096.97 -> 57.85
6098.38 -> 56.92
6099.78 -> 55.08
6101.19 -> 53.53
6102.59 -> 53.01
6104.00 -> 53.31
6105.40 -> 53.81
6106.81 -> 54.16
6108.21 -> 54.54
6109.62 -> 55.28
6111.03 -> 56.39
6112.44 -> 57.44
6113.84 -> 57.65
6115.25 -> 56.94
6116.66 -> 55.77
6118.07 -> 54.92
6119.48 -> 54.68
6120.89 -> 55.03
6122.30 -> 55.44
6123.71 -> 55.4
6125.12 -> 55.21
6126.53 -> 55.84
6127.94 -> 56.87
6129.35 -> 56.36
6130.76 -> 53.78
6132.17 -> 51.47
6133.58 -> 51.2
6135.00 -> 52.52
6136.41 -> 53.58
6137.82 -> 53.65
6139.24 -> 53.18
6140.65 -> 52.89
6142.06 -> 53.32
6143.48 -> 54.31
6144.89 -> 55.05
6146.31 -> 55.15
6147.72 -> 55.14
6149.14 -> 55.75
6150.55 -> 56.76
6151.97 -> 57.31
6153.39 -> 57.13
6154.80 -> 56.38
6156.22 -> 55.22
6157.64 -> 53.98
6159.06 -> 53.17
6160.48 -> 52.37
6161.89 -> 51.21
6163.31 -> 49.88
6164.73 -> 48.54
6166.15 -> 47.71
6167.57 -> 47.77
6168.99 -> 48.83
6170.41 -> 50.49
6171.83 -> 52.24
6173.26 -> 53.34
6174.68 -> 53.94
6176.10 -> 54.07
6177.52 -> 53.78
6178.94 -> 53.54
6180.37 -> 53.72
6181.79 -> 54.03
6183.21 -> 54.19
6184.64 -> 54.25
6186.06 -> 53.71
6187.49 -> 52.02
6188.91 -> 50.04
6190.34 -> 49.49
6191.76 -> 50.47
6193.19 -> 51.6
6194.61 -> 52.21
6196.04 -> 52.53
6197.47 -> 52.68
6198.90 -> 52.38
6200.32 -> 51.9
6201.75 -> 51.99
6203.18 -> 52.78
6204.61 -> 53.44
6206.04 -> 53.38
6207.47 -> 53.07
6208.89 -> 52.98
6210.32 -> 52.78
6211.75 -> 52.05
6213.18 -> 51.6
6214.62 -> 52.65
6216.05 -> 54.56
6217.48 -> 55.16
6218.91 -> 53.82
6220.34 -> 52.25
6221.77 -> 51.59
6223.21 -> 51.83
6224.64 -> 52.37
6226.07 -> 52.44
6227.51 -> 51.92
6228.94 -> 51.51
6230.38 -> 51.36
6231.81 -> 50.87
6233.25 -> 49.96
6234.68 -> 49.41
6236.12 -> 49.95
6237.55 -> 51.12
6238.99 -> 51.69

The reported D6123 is -0.6 angstrom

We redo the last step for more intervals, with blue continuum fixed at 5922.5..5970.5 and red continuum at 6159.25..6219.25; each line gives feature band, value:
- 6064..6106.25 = -1.45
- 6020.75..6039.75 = -0.80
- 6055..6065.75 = -0.25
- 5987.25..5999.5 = 0.20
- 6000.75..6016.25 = -0.11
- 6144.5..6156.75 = -0.76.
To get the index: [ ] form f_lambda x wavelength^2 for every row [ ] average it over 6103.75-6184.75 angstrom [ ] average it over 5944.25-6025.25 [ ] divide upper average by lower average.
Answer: 1.0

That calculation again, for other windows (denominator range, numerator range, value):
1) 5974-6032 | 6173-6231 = 1.02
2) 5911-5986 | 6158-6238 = 1.02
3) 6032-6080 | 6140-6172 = 0.97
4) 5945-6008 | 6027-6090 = 1.05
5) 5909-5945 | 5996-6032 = 1.03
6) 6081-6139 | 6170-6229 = 0.99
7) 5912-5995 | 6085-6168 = 1.04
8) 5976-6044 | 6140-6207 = 1.00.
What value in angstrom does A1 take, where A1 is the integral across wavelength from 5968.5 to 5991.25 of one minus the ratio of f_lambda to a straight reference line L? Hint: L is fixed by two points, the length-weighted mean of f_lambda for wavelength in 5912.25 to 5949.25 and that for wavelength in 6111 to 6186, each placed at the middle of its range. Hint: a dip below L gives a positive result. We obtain -0.2 angstrom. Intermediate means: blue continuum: 55.3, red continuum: 53.9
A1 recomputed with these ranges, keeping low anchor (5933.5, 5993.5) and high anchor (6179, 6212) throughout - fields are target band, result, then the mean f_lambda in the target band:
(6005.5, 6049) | -1.19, 56.4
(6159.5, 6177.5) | 0.64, 51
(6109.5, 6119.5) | -0.49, 56.3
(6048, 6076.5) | -0.90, 56.1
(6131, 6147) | 0.00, 53.3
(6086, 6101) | -0.37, 55.3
